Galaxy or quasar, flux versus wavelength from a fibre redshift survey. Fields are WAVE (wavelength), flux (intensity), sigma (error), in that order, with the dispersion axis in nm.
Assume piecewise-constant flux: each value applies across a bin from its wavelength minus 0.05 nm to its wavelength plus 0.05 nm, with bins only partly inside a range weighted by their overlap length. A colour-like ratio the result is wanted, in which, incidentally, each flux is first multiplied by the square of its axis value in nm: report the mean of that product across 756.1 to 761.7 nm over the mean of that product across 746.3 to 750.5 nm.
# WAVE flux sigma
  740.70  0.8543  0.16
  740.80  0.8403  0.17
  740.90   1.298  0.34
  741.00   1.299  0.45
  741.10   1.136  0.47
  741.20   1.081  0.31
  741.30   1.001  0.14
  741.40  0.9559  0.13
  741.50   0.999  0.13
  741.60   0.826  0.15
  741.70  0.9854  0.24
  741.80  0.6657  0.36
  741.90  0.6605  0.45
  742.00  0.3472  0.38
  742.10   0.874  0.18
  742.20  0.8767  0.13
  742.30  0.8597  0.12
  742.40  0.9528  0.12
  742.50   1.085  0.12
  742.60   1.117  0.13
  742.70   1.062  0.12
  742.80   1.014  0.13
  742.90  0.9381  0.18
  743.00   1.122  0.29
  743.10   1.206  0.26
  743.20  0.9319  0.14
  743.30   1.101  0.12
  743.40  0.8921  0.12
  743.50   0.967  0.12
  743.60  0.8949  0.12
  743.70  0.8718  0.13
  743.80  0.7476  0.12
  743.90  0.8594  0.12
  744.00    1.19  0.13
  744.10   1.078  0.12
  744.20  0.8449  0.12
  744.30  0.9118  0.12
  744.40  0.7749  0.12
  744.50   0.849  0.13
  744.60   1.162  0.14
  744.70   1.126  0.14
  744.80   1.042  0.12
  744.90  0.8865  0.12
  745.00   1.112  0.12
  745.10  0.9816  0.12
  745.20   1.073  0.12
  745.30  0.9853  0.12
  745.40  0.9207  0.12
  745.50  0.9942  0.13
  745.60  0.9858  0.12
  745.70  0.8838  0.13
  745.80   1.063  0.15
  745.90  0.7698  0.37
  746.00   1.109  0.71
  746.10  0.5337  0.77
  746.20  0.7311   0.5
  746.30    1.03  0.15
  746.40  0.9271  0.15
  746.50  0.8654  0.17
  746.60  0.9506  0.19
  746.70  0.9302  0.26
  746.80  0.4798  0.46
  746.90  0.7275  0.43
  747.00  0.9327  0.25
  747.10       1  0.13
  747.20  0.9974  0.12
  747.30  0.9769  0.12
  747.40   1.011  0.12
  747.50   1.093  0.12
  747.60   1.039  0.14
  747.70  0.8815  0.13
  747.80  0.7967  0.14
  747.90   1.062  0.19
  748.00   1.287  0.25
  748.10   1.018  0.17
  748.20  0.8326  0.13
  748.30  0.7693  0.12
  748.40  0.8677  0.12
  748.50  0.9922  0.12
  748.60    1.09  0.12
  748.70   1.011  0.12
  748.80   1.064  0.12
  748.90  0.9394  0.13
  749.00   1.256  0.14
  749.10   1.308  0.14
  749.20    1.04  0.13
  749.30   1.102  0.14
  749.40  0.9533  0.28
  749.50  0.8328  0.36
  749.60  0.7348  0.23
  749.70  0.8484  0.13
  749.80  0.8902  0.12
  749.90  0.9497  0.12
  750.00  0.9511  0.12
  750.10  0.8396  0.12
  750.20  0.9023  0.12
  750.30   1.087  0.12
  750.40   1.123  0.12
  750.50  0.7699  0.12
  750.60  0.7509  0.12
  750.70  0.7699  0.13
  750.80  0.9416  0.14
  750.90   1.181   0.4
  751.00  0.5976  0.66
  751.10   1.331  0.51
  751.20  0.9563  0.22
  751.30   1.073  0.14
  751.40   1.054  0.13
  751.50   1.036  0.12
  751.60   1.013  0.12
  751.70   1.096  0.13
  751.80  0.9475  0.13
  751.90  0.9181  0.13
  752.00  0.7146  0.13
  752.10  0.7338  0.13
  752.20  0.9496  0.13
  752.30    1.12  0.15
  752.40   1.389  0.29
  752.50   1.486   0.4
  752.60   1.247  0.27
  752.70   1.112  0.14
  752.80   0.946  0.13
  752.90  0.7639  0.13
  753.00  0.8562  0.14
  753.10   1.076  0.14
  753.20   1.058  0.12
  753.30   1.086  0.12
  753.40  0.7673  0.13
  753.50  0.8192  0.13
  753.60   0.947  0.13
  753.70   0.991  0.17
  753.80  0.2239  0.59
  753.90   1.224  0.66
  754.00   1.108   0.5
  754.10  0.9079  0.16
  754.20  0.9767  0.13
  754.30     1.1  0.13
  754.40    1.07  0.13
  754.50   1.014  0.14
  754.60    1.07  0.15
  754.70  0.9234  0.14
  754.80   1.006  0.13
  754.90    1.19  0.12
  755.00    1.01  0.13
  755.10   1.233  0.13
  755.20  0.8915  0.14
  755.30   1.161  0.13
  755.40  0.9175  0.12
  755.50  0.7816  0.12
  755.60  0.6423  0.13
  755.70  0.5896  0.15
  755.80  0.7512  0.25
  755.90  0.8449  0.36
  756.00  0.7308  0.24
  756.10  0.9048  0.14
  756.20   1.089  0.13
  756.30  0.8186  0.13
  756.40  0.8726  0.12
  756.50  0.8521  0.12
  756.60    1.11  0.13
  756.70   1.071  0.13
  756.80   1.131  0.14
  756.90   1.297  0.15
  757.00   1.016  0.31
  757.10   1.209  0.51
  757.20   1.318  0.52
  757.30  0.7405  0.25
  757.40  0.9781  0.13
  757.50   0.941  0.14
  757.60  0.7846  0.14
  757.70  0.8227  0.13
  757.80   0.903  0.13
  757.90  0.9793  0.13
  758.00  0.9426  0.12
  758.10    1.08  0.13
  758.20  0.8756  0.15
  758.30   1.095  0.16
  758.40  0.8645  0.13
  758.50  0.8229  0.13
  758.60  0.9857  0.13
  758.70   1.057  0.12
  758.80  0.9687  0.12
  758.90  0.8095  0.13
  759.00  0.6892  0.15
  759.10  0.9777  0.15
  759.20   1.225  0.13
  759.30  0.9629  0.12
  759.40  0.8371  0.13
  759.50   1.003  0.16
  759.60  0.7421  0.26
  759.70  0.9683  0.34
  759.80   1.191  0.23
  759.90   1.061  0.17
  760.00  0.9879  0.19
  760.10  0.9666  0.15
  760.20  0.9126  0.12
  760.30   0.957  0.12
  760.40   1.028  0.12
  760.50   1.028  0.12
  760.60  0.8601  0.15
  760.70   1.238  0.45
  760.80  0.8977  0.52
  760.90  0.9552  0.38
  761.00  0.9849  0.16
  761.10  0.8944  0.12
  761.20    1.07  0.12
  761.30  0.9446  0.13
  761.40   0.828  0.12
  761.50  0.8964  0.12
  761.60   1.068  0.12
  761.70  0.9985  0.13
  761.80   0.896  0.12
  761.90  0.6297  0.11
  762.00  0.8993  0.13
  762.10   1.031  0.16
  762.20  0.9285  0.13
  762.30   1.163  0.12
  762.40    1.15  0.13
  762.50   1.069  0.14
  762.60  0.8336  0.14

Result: 1.0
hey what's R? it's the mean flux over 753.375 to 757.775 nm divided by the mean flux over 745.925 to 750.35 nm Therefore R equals 1.0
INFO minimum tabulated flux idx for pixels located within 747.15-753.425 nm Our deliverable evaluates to 0.5976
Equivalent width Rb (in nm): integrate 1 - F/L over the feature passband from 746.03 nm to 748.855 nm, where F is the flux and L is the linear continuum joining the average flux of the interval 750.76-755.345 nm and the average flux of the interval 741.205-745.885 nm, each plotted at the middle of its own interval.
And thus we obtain 0.14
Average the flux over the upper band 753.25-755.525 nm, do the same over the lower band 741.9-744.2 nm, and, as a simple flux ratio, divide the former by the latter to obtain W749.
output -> 1.03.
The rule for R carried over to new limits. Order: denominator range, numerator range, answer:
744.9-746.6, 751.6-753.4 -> 1.09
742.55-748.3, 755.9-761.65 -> 1.01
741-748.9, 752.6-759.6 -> 1.01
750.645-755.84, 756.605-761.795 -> 1.00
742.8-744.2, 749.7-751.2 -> 0.95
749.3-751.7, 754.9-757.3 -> 1.02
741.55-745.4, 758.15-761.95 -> 1.01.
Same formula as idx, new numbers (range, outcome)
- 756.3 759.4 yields 0.6892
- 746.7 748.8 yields 0.4798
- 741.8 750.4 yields 0.3472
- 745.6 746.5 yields 0.5337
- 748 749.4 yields 0.7693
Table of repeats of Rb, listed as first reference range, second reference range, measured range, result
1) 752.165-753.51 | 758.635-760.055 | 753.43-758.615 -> 0.29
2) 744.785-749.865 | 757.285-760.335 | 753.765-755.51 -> -0.10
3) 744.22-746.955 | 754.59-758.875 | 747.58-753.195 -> -0.32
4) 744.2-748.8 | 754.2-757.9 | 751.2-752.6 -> -0.13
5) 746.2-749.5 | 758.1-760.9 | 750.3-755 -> -0.10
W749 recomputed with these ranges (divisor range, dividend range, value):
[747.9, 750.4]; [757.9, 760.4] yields 0.97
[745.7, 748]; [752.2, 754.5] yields 1.11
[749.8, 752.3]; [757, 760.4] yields 1.01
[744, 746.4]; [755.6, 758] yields 0.98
